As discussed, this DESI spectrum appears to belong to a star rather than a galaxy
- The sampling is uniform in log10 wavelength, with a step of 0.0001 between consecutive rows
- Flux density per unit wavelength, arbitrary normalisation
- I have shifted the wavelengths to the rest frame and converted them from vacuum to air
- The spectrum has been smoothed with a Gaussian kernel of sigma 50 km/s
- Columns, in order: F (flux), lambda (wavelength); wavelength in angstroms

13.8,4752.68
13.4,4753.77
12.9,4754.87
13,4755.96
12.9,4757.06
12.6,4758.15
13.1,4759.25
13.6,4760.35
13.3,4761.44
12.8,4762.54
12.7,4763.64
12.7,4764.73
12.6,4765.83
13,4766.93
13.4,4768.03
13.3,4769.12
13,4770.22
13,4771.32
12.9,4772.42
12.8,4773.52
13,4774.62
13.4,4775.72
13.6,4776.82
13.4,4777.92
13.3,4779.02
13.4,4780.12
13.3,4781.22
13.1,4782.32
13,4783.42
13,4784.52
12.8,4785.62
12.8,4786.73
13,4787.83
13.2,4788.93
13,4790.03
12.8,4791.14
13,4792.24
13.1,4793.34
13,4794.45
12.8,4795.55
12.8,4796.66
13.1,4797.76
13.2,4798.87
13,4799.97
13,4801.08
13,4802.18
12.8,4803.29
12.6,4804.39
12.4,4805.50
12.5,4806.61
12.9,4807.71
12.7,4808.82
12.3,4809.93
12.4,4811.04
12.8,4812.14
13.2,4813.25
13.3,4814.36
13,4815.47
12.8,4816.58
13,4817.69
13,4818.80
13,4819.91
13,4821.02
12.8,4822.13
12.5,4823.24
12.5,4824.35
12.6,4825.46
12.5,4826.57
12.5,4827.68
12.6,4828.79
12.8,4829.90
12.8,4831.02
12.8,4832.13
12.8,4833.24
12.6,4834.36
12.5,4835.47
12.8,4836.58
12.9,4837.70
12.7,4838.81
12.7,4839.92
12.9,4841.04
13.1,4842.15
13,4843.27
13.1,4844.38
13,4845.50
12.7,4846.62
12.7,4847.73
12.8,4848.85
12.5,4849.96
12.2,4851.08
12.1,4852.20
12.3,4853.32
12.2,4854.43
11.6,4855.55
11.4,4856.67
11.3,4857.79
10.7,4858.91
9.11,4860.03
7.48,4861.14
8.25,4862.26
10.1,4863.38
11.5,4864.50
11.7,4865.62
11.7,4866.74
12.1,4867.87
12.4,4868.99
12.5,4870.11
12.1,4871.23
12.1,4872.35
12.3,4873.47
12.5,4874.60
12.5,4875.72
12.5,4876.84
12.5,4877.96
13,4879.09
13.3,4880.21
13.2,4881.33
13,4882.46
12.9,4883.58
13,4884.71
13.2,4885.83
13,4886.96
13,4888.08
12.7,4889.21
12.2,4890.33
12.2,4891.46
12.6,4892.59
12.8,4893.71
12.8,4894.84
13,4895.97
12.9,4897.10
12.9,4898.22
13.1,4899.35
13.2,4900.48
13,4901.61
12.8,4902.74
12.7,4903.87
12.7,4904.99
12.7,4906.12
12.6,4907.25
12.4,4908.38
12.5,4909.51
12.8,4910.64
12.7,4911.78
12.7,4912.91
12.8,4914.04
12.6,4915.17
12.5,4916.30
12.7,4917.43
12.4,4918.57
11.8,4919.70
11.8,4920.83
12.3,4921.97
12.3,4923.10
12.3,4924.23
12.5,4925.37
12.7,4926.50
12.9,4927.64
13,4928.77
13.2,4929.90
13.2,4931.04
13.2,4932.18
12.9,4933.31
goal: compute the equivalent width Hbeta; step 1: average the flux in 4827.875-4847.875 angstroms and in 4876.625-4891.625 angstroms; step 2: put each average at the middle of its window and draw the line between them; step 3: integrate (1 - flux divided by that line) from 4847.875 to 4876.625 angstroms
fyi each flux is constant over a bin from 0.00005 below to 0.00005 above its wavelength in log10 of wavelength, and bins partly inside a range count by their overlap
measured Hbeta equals 2.9 angstroms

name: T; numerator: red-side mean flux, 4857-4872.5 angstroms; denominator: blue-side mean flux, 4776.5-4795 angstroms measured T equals 0.8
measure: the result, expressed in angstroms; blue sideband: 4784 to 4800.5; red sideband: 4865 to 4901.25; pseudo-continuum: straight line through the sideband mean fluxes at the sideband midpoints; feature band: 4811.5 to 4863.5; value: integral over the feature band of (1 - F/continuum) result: 2.1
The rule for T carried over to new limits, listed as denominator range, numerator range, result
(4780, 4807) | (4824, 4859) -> 0.97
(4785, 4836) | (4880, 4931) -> 0.99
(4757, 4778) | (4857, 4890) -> 0.91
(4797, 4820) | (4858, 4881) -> 0.90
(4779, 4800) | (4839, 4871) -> 0.90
